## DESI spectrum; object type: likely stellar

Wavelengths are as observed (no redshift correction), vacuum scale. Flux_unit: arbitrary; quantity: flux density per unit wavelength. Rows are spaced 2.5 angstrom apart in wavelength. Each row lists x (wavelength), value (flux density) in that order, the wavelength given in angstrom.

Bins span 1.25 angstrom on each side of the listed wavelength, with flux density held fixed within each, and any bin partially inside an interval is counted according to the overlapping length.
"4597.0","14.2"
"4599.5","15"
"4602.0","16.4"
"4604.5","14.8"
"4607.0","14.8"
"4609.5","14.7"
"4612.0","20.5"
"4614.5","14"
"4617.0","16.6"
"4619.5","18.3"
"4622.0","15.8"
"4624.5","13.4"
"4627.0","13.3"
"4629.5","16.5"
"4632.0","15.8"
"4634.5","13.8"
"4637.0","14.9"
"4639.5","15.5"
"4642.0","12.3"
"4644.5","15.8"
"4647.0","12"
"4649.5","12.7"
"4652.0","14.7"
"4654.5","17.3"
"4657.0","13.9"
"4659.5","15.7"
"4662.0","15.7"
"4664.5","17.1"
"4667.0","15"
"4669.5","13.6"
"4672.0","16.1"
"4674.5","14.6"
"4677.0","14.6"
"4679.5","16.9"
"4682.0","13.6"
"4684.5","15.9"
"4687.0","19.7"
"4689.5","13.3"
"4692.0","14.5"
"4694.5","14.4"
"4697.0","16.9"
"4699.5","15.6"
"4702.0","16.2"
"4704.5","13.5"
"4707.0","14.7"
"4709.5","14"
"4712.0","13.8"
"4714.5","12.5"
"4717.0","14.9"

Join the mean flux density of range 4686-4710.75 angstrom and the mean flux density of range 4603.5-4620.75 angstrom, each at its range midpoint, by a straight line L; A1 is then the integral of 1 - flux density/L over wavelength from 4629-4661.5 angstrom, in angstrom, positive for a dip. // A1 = 2.5 angstrom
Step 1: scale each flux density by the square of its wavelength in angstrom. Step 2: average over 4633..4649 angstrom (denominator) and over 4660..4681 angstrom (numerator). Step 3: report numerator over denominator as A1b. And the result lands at 1.12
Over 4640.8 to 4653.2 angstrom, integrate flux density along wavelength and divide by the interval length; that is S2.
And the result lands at 13.5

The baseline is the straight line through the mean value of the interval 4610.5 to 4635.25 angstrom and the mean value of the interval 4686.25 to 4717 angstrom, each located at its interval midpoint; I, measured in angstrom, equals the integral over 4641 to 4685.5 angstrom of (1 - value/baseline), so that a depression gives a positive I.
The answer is 1.3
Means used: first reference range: 15.8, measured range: 14.9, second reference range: 14.8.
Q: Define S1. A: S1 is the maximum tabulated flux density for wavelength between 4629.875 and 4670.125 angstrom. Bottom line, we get 17.3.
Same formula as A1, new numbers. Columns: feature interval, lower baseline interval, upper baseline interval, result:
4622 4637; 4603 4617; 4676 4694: 1.01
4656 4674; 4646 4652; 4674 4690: -1.38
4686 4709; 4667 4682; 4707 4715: -1.82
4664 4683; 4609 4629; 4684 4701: 0.79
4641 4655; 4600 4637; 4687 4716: 1.17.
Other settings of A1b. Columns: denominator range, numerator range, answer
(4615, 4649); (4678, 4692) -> 1.08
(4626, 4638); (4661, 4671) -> 1.05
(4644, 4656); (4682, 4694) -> 1.10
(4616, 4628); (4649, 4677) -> 1.00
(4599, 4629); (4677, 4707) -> 1.02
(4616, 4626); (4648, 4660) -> 0.94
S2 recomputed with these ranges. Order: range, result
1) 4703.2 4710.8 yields 14.1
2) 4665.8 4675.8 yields 14.8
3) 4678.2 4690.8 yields 15.9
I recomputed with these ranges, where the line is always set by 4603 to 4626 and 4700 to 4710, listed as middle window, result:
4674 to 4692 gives -0.6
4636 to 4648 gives 1.1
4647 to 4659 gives 0.7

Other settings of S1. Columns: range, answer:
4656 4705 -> 19.7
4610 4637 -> 20.5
